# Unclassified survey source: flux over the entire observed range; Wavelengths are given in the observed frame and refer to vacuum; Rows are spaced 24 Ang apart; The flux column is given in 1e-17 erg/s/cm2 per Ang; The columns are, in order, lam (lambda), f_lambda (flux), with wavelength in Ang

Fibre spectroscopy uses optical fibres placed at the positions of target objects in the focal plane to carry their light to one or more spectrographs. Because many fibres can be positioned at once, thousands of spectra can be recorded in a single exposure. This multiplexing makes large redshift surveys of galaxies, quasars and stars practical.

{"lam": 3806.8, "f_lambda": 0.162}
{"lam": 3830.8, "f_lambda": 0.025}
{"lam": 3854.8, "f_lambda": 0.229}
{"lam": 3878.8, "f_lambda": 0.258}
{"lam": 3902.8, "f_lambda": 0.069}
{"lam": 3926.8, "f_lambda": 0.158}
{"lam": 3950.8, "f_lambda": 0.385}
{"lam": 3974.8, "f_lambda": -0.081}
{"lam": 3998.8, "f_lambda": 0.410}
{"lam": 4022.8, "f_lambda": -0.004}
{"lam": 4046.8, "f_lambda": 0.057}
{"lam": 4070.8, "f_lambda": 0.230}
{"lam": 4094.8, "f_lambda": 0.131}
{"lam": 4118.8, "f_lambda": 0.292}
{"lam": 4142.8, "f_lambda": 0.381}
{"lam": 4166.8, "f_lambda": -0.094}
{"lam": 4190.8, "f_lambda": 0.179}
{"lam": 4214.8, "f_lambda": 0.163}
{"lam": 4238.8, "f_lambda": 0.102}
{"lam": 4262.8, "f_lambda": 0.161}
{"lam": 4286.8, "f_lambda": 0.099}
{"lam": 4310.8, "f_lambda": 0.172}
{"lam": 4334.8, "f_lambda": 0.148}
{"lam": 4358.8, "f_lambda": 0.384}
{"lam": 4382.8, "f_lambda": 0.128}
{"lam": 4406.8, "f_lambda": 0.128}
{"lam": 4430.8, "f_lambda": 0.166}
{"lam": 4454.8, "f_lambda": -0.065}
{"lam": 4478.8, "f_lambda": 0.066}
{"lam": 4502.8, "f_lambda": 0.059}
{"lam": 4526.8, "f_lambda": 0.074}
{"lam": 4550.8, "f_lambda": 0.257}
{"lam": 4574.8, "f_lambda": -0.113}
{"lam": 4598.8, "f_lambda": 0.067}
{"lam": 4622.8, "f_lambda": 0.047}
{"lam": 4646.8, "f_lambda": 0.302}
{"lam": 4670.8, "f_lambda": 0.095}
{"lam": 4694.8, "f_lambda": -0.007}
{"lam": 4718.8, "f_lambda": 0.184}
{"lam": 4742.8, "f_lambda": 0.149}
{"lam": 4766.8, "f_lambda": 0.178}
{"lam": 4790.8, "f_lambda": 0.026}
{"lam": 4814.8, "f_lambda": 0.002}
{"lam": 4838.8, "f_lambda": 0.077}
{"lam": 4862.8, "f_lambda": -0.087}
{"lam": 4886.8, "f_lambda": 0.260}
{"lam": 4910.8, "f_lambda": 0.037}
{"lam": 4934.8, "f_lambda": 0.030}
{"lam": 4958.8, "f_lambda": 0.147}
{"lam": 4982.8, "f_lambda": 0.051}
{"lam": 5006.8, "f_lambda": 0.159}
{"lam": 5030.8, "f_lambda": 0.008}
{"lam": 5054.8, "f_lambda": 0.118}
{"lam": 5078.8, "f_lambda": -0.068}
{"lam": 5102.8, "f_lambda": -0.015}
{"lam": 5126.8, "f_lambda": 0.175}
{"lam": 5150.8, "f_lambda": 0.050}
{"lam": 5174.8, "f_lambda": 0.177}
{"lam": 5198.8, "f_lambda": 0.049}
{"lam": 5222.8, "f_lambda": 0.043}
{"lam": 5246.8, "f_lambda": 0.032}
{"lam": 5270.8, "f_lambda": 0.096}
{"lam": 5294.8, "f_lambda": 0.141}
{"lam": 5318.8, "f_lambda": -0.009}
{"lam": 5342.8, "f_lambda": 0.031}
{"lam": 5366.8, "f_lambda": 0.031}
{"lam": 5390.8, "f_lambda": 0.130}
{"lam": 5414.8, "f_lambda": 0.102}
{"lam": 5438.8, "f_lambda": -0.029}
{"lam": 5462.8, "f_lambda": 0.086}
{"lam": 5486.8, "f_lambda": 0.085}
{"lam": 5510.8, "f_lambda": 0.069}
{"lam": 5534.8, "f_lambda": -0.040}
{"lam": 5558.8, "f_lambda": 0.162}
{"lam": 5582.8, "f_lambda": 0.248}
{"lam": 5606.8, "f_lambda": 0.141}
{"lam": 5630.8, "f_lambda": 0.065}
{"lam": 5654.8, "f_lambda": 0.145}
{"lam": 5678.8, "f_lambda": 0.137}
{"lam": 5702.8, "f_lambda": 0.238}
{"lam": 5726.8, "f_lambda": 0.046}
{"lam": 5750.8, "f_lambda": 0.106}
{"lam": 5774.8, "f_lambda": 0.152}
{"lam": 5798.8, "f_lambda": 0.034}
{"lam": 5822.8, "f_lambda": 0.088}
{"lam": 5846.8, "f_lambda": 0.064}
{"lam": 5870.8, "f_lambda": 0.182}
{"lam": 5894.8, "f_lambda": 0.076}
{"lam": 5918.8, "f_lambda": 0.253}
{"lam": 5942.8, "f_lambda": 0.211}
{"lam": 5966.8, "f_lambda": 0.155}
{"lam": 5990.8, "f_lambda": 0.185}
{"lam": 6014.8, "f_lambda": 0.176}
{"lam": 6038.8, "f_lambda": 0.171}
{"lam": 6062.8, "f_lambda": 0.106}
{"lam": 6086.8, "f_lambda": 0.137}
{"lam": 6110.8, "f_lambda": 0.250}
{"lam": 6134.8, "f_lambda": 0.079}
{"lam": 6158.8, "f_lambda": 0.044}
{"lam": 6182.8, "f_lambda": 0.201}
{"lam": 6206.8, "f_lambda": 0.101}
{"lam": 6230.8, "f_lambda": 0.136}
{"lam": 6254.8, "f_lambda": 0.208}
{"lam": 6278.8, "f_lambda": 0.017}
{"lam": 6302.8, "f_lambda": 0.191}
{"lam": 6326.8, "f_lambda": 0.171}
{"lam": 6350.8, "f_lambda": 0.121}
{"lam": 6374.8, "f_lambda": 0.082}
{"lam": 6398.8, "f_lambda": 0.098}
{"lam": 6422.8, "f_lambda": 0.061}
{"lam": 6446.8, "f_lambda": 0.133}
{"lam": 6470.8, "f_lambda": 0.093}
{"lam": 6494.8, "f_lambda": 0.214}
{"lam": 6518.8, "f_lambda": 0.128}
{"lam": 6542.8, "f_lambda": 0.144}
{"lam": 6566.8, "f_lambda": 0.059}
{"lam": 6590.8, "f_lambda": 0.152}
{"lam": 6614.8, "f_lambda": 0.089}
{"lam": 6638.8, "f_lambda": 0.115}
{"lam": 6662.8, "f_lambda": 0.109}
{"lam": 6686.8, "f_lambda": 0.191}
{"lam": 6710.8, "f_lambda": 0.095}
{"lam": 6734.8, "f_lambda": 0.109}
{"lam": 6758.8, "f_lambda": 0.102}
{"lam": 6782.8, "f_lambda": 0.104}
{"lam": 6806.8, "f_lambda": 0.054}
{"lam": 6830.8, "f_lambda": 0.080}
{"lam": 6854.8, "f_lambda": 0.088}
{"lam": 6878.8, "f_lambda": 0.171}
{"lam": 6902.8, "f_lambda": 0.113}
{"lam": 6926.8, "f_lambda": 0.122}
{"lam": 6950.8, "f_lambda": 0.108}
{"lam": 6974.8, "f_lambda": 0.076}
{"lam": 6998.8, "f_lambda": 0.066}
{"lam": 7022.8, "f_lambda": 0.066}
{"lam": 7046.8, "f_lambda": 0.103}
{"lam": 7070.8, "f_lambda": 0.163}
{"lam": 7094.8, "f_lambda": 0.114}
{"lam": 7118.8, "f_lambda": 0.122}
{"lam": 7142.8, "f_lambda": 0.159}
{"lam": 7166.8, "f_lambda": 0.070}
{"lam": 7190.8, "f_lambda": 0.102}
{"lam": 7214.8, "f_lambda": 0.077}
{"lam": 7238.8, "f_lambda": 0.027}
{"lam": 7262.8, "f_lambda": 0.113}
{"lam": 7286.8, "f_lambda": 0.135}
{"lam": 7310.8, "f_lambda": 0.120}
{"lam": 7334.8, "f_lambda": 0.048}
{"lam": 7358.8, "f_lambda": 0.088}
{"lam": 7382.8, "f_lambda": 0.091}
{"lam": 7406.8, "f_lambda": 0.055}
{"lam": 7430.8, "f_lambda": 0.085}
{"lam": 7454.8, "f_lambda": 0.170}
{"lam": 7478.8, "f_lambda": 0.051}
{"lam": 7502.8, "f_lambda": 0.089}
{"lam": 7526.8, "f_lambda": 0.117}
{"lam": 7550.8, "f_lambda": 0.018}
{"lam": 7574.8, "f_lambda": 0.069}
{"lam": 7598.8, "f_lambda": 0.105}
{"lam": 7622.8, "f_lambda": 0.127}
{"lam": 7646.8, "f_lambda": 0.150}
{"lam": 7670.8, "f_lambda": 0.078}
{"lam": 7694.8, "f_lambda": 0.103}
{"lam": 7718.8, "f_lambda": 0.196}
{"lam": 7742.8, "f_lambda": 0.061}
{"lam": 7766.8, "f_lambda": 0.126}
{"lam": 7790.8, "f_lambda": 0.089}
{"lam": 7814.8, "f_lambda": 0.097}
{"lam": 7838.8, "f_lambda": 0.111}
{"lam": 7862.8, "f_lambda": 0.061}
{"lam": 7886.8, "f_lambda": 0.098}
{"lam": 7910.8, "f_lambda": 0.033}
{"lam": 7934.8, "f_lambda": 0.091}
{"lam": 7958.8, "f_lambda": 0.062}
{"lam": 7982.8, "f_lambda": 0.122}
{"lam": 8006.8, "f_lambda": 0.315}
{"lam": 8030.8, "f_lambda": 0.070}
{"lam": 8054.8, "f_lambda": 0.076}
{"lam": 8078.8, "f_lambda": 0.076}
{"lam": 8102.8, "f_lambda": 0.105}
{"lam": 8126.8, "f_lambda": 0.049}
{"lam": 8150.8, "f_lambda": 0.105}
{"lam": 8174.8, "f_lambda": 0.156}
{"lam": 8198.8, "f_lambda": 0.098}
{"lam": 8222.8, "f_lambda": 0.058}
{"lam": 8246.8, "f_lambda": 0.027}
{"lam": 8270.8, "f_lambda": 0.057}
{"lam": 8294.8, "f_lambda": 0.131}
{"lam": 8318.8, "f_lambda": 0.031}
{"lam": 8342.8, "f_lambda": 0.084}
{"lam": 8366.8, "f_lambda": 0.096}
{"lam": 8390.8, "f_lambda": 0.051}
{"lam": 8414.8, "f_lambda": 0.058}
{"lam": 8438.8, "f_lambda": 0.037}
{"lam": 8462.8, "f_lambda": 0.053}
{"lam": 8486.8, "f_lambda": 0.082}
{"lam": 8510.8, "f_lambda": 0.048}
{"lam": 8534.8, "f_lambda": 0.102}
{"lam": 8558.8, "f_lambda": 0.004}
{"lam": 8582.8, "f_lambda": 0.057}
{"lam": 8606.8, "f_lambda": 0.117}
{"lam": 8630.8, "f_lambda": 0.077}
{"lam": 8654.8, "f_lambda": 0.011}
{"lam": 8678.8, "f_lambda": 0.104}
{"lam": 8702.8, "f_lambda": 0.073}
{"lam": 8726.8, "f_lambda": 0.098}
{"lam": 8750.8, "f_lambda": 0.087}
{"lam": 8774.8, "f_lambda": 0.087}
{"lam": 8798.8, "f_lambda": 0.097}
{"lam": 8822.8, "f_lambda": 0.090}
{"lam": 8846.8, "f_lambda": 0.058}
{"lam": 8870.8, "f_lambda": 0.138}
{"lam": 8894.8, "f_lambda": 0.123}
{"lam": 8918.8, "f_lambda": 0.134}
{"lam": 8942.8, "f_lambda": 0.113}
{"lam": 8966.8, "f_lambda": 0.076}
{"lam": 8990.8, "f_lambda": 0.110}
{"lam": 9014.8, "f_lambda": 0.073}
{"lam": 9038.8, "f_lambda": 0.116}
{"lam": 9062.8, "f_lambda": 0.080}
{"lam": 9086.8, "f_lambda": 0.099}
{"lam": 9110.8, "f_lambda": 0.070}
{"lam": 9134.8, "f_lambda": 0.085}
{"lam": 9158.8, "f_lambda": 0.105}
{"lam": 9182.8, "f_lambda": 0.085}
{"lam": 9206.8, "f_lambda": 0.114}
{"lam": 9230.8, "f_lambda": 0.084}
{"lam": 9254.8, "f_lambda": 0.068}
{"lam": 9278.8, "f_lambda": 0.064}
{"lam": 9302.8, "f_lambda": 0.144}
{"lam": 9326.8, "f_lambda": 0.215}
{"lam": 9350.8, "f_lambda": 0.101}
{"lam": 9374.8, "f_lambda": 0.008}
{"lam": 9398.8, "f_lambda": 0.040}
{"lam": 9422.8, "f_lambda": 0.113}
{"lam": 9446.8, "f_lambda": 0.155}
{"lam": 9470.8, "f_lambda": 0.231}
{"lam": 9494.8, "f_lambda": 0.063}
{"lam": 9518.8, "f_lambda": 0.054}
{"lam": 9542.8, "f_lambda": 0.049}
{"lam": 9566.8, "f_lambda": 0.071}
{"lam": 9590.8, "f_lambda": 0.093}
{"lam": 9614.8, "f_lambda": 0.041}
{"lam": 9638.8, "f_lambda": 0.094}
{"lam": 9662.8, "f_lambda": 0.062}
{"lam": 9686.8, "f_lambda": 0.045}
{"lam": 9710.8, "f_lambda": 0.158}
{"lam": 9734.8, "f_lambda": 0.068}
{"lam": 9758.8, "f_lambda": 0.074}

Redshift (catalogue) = 0.22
